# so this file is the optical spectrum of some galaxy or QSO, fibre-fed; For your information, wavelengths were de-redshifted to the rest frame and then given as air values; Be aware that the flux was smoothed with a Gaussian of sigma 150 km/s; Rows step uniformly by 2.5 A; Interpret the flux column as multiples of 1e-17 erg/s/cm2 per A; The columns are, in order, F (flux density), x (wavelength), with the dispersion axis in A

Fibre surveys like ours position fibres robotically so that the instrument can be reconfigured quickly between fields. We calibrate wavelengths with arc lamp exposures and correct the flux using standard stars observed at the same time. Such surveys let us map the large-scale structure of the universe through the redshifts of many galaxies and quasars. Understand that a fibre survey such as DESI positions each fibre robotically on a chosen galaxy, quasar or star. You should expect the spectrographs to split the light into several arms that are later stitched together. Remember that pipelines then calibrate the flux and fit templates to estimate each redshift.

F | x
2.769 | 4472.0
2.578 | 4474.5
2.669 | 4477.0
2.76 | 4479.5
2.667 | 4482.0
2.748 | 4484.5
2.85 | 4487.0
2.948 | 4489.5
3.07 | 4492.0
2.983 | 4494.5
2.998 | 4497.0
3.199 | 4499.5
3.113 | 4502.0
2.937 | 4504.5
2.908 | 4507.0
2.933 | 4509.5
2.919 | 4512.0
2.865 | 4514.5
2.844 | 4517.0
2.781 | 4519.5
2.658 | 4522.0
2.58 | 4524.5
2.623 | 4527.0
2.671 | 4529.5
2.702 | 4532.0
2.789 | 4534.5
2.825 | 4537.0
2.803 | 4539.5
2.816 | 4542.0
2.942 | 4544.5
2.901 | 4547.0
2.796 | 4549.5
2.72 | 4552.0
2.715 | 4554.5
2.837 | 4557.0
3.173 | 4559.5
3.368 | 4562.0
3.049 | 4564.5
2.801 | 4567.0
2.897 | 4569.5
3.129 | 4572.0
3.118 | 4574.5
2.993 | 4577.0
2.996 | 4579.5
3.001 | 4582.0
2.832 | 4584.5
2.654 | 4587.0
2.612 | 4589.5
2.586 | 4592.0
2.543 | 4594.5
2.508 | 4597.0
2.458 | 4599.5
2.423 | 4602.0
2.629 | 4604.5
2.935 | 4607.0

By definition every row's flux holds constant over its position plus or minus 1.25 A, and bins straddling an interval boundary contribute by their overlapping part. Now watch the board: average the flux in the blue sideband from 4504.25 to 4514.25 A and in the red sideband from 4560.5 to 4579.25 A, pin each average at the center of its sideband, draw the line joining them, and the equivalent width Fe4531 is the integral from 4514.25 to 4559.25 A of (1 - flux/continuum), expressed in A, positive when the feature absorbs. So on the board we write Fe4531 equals 3.0 A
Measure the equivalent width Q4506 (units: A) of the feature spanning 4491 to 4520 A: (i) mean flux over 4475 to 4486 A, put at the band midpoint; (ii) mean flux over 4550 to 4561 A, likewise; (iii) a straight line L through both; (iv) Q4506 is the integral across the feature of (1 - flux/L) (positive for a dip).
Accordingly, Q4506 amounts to -2.2 A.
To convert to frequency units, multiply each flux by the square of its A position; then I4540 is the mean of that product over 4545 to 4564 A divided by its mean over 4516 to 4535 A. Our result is 1.1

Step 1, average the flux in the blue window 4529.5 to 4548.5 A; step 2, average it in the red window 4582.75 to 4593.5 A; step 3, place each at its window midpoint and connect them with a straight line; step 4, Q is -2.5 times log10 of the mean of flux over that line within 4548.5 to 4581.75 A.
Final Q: -0.09 mag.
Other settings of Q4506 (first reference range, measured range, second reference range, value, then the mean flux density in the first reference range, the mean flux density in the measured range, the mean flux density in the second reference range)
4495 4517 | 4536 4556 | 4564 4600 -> 0.5 A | 2.98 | 2.81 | 2.81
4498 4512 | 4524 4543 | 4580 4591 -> 1.3 A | 3.01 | 2.73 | 2.79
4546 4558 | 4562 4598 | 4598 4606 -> -3.0 A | 2.79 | 2.86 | 2.52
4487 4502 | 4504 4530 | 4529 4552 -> 1.1 A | 3.03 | 2.79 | 2.8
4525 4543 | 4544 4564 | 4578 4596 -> -1.4 A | 2.74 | 2.94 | 2.75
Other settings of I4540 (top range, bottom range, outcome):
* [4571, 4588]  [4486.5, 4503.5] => 1.01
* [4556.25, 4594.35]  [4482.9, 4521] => 1.03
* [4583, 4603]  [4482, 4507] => 0.91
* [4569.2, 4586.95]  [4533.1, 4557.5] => 1.07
